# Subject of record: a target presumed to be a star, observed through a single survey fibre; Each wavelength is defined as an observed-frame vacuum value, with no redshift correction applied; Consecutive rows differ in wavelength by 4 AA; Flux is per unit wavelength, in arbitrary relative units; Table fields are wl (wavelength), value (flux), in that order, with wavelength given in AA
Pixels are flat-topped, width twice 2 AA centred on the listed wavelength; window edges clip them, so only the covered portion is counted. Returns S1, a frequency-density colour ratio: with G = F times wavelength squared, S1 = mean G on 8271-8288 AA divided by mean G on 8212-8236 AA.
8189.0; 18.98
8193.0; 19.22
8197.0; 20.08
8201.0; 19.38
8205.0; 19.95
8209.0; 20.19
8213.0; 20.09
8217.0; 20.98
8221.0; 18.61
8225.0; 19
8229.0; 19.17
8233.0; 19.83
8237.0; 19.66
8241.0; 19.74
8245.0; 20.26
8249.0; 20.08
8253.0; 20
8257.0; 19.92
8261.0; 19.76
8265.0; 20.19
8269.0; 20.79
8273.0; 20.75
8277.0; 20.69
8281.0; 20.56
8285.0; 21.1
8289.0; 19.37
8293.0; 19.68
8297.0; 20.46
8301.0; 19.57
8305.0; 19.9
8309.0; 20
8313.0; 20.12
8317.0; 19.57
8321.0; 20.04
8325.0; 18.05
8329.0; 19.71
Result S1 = 1.07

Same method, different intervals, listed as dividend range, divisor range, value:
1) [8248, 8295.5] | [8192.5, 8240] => 1.04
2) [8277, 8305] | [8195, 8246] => 1.04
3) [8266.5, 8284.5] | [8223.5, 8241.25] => 1.08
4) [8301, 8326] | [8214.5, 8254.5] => 1.02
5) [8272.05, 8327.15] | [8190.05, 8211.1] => 1.04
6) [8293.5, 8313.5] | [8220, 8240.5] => 1.05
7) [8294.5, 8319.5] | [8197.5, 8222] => 1.02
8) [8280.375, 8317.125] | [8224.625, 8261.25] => 1.03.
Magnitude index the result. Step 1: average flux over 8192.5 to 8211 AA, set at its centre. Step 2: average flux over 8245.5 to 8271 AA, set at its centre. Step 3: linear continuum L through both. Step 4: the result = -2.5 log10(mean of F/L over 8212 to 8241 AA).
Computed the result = 0.02 mag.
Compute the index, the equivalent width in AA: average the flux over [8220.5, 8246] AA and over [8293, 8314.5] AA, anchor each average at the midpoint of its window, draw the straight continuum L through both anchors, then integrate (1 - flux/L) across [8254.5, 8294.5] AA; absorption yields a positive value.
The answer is -1.0 AA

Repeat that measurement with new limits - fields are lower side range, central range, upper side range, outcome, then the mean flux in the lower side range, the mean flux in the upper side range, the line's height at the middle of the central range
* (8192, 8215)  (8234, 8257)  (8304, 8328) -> -0.2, 19.8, 19.6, 19.8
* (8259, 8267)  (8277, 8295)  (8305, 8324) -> -0.3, 20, 19.8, 19.9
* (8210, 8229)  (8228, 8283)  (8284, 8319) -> -0.9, 19.6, 19.9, 19.8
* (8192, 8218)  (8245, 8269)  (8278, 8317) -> -0.1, 20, 20.1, 20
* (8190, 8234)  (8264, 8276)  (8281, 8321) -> -0.4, 19.7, 20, 19.9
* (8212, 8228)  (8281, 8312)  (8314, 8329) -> -1.0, 19.6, 19.3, 19.4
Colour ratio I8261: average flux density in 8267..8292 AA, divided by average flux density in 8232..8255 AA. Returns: 1.0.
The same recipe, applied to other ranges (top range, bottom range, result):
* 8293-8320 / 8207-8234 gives 1.01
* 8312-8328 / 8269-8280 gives 0.94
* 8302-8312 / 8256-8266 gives 1.00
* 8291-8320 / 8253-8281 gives 0.98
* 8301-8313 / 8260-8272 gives 0.98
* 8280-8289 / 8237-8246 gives 1.03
